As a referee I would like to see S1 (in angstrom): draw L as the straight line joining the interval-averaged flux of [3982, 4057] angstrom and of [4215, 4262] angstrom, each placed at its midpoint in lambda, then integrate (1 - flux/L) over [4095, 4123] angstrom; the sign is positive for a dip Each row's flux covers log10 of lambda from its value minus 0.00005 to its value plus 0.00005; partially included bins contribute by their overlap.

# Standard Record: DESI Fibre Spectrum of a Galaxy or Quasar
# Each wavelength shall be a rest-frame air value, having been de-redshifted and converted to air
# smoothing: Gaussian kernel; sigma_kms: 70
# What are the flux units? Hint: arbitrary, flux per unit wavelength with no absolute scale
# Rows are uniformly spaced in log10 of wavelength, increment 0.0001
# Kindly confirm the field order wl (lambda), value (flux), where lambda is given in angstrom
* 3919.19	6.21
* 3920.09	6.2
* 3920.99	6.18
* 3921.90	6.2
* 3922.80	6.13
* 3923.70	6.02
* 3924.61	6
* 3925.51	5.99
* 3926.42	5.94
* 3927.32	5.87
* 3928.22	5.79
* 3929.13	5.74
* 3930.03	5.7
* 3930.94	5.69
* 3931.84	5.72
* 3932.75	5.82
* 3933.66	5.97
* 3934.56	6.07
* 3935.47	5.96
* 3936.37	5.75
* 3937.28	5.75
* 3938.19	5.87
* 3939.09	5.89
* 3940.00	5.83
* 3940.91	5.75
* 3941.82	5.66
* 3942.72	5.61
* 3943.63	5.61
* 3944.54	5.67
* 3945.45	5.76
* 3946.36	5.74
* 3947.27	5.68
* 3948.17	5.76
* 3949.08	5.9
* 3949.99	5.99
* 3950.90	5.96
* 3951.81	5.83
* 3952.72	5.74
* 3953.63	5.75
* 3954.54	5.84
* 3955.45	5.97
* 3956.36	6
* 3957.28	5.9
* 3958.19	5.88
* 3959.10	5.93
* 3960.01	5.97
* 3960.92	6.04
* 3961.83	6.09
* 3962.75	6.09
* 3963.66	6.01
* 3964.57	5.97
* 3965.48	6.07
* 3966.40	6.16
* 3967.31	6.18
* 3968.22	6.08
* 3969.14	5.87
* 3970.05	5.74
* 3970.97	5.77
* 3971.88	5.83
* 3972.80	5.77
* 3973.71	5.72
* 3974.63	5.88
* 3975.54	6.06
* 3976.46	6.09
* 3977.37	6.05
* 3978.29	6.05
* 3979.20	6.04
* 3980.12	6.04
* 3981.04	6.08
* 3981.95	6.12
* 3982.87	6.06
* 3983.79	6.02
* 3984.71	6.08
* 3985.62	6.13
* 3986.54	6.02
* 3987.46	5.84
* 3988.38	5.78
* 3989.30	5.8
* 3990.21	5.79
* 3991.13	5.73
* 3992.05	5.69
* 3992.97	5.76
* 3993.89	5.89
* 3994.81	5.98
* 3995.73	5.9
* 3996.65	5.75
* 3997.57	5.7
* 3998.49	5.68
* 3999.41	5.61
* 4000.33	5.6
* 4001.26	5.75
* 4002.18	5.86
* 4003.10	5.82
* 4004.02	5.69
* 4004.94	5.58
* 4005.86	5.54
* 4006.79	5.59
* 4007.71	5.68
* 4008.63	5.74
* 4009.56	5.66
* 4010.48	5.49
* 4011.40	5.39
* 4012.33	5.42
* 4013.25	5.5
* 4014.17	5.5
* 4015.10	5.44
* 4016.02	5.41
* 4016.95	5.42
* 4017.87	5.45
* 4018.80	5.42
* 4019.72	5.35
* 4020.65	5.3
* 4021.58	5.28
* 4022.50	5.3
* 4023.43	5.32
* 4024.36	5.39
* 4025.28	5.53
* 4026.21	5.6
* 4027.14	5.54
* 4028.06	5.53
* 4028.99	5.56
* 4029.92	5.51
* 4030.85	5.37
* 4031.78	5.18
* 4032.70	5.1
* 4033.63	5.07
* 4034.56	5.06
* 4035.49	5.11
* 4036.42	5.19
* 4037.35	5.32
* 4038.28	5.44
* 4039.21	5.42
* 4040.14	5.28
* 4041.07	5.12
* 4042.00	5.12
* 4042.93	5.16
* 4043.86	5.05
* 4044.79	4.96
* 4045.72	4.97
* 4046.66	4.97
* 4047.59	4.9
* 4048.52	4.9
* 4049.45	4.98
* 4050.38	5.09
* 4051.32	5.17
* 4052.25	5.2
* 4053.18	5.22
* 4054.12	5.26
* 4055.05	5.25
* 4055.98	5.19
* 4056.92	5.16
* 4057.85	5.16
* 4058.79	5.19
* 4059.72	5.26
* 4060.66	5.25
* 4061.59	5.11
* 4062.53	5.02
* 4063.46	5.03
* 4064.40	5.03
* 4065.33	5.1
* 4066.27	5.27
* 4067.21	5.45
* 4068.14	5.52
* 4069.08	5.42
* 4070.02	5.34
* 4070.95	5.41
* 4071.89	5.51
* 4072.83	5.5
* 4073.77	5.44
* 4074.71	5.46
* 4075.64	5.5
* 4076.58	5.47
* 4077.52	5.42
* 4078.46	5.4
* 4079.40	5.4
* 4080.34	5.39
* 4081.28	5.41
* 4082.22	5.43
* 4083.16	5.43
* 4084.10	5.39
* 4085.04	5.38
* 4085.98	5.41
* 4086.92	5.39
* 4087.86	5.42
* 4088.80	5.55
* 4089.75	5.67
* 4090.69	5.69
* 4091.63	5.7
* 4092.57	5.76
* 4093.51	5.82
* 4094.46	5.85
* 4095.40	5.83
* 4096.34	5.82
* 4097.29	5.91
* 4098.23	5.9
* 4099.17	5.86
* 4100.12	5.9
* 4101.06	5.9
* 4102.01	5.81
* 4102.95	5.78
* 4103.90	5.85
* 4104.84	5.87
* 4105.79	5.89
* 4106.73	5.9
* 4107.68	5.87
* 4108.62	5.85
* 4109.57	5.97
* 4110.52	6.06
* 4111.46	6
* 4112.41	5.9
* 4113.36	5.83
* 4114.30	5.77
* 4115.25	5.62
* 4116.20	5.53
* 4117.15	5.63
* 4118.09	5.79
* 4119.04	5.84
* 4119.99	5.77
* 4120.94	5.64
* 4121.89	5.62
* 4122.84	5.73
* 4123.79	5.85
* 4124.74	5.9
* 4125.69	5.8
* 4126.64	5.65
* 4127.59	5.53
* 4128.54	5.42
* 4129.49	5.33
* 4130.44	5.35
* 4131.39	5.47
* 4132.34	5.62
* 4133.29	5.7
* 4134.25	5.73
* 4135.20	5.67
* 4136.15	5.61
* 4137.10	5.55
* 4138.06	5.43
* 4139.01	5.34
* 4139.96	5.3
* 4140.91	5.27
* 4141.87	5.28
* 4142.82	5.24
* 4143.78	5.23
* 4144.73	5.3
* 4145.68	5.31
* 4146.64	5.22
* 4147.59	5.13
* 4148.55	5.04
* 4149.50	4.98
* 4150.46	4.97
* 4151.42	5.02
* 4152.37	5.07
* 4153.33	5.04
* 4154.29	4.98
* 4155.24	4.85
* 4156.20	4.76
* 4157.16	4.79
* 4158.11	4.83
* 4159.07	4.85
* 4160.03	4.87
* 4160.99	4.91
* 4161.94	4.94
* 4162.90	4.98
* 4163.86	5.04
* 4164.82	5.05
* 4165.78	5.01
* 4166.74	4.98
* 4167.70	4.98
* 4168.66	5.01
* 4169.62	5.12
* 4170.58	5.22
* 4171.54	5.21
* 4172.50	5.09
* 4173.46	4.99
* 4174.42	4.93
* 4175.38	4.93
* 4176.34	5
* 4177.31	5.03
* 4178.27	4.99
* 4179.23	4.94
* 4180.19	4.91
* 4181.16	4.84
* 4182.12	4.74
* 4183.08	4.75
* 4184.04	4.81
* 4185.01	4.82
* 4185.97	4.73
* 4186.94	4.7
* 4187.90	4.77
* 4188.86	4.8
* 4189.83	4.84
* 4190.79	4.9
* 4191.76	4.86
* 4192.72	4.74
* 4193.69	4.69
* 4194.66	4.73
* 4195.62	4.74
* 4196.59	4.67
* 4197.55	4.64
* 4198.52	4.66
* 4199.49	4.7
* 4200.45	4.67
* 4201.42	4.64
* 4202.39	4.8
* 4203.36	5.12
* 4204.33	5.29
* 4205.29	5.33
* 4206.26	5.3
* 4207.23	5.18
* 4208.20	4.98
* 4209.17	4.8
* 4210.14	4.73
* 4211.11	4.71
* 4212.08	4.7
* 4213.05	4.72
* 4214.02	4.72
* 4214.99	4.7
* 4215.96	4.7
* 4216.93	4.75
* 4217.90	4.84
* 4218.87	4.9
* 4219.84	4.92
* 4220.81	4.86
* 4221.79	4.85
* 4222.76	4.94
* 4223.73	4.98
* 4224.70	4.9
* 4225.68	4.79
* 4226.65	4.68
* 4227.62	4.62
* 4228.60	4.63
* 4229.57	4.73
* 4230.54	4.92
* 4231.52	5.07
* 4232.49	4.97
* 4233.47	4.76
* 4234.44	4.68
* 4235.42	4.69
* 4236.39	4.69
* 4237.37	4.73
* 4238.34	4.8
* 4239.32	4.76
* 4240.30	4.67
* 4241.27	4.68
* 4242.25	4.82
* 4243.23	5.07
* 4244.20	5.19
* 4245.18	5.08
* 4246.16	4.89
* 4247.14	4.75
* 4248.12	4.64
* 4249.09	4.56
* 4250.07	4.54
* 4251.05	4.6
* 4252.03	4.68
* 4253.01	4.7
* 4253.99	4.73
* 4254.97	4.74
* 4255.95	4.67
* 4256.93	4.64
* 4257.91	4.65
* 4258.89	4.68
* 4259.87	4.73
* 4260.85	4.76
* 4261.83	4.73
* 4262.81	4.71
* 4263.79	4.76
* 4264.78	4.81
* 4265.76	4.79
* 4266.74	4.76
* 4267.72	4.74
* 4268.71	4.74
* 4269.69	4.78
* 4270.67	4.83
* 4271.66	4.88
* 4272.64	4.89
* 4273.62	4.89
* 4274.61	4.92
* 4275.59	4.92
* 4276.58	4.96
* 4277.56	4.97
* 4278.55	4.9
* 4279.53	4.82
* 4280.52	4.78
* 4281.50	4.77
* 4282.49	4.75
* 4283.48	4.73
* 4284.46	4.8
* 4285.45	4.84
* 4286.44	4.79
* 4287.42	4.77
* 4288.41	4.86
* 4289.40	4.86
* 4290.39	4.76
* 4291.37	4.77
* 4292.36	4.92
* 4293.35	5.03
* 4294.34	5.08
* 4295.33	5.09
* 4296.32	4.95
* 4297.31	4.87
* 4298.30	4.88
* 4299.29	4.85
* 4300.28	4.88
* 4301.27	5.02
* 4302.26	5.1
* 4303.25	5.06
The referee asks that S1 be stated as -3.4 angstrom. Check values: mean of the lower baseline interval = 5.47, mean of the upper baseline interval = 4.78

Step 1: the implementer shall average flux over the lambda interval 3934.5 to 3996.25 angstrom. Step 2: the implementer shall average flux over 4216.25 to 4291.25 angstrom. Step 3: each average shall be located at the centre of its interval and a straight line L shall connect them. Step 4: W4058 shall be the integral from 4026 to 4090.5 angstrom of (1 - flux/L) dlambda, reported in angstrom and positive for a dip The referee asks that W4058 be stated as 3.0 angstrom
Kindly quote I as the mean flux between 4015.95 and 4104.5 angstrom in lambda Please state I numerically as 5.38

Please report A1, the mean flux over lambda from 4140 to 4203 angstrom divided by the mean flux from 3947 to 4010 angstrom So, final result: 0.84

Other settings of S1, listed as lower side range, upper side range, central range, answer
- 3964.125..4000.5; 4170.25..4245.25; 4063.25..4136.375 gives -3.7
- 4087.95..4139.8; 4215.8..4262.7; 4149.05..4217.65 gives 4.1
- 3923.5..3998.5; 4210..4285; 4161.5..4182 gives 0.3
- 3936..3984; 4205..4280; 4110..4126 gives -1.5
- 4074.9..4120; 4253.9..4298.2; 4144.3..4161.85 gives 1.4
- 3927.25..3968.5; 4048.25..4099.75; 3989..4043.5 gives 1.2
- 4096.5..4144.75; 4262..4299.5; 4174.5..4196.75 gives 2.1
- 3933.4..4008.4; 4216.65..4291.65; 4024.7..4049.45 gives 1.7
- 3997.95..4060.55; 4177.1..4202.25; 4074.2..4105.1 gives -3.0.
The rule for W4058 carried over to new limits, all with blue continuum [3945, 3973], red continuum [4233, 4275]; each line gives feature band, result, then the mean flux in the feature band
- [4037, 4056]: 1.5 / 5.14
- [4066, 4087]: 0.1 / 5.43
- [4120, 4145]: -1.4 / 5.53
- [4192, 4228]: 0.8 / 4.83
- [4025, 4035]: 0.5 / 5.37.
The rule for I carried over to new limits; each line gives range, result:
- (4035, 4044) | 5.23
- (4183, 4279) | 4.8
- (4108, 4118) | 5.82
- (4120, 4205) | 5.1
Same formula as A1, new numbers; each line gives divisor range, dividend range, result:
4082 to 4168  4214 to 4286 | 0.87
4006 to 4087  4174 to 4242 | 0.91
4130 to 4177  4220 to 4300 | 0.93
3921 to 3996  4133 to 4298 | 0.83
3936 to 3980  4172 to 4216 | 0.82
